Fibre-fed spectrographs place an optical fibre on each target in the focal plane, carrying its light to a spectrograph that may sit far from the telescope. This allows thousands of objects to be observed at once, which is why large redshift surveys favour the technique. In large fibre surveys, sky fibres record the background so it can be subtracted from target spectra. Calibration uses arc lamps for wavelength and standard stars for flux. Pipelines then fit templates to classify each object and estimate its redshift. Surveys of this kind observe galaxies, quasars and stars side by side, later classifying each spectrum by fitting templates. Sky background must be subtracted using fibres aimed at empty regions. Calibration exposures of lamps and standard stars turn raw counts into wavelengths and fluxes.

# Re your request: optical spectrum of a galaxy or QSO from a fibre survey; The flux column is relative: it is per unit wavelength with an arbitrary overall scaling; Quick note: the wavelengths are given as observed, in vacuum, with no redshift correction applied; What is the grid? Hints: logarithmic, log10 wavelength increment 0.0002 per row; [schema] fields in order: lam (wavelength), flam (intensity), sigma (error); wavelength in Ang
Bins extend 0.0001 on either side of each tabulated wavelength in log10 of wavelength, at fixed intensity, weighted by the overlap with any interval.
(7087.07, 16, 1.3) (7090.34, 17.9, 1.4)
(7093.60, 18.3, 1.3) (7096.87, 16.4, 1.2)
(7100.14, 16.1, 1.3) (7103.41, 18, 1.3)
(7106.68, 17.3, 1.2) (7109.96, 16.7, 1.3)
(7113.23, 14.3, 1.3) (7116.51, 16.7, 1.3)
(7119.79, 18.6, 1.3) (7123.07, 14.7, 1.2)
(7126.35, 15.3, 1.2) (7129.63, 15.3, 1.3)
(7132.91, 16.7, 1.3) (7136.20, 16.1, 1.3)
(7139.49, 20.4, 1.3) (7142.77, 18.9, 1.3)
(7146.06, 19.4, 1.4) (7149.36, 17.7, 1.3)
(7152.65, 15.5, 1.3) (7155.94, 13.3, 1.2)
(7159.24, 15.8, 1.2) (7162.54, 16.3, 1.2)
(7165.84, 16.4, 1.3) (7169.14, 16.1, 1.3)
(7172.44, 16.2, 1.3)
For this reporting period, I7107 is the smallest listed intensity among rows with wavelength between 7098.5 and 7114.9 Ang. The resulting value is 14.3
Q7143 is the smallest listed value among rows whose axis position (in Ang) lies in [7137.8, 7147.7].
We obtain 18.9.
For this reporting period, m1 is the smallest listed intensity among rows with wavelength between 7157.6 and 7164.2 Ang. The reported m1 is 15.8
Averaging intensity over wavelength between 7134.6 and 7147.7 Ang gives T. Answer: 18.7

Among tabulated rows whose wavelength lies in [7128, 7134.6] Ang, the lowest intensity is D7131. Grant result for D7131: 15.3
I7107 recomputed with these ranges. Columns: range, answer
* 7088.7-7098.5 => 16.4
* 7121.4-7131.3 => 14.7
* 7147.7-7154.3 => 15.5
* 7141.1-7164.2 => 13.3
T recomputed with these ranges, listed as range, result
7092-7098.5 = 17.3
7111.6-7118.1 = 15.5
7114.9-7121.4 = 17.6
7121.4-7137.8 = 15.6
